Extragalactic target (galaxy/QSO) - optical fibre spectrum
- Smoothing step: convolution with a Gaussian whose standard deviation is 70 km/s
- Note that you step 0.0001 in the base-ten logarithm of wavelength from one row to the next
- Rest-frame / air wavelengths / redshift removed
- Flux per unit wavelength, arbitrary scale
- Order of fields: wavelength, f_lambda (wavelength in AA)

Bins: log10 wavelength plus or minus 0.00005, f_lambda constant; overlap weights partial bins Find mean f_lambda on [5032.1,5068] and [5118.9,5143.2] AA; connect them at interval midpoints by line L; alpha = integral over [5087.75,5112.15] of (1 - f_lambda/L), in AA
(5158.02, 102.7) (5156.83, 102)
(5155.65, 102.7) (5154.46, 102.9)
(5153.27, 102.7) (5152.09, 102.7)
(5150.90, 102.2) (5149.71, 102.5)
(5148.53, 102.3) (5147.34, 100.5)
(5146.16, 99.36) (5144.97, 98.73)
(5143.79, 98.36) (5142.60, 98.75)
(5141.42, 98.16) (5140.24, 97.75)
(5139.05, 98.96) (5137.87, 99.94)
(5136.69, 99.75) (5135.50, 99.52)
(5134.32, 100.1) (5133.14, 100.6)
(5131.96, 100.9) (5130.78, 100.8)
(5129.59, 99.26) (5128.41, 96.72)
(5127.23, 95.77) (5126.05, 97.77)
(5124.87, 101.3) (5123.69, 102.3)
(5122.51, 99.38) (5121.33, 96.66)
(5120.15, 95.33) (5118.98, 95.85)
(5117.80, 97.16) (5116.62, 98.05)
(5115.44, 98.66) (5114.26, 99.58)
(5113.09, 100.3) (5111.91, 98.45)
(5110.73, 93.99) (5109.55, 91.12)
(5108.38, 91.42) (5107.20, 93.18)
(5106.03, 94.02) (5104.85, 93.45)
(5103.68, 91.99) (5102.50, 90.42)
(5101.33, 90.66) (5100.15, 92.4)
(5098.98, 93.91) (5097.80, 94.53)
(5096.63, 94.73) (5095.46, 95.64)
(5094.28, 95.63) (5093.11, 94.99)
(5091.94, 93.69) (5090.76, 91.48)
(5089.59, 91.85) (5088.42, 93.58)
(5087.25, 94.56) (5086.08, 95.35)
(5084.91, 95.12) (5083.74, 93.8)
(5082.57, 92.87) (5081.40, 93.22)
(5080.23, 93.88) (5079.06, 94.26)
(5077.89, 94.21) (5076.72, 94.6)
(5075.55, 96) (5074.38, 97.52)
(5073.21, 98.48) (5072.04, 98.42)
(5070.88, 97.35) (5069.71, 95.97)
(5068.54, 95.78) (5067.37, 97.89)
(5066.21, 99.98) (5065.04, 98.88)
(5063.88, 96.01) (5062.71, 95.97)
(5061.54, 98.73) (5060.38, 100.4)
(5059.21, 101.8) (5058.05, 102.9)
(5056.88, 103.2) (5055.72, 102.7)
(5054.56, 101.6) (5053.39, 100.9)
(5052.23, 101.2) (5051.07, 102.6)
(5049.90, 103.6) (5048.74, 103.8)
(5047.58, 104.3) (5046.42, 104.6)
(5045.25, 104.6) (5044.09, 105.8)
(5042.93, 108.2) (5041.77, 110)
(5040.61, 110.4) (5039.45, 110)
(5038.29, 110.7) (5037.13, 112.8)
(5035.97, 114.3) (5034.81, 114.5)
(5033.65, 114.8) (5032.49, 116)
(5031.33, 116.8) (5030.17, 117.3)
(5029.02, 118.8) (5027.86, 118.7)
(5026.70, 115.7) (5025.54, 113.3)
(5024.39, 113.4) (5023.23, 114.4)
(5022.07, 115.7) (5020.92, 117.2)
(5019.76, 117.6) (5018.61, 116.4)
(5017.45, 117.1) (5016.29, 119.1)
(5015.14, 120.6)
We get 1.90 AA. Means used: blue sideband 105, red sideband 98.9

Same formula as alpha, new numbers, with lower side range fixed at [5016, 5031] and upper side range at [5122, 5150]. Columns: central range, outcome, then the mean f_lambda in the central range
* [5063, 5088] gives 2.9 AA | 95.9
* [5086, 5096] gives 1.2 AA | 94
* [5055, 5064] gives 0.9 AA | 100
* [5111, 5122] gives 0.5 AA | 97.7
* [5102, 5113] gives 1.1 AA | 93.4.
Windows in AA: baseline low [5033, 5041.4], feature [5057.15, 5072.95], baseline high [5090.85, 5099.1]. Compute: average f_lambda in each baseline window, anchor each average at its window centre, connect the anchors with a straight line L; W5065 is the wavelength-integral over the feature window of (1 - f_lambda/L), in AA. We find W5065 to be 0.8 AA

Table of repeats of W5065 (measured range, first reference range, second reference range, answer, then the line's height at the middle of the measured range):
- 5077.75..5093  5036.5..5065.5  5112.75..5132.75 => 1.1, 101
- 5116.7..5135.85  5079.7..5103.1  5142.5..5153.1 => -0.1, 98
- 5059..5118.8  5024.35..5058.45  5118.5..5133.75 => 4.6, 103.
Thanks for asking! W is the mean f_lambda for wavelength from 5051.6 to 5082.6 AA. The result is 98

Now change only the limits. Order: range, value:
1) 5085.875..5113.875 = 93.8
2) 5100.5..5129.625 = 96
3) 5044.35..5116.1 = 96.9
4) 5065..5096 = 95.3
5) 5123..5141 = 99.4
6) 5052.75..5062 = 102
